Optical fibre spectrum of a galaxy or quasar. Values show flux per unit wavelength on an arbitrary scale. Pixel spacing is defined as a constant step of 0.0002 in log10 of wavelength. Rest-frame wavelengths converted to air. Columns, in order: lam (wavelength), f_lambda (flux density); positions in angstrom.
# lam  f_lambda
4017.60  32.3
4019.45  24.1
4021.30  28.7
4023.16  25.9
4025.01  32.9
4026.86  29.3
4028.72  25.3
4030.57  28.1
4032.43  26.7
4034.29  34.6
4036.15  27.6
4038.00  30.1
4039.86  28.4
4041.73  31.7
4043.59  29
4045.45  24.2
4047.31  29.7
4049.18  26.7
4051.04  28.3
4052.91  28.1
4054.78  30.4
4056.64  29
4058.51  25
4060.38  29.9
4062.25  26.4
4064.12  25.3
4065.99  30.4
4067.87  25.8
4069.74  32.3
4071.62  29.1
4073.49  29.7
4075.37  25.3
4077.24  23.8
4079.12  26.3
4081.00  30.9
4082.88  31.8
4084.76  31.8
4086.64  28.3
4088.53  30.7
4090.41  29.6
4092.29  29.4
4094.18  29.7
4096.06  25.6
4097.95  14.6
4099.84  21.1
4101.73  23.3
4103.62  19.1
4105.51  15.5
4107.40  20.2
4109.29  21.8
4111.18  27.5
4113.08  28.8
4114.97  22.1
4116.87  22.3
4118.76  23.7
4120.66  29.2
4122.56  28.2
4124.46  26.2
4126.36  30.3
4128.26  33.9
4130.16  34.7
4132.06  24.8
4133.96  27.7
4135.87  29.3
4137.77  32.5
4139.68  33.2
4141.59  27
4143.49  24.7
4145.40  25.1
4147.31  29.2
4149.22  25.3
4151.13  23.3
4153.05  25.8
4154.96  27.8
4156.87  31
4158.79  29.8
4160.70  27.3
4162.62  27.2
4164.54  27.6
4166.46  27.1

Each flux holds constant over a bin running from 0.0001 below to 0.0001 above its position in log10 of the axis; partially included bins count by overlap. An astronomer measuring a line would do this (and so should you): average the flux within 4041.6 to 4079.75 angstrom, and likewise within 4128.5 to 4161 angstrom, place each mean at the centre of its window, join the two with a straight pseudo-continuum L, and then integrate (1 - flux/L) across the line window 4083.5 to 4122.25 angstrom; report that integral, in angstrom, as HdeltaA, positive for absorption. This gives 4.5 angstrom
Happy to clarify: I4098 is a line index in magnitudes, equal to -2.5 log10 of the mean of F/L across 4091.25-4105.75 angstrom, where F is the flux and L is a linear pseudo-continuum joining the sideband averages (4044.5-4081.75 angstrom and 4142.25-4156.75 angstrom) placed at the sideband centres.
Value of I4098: 0.20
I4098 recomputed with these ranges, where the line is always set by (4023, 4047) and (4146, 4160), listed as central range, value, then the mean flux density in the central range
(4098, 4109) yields 0.39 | 19.5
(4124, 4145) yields -0.07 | 29.5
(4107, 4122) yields 0.13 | 24.7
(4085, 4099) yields 0.04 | 27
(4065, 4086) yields -0.02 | 28.8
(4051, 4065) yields 0.03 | 27.8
